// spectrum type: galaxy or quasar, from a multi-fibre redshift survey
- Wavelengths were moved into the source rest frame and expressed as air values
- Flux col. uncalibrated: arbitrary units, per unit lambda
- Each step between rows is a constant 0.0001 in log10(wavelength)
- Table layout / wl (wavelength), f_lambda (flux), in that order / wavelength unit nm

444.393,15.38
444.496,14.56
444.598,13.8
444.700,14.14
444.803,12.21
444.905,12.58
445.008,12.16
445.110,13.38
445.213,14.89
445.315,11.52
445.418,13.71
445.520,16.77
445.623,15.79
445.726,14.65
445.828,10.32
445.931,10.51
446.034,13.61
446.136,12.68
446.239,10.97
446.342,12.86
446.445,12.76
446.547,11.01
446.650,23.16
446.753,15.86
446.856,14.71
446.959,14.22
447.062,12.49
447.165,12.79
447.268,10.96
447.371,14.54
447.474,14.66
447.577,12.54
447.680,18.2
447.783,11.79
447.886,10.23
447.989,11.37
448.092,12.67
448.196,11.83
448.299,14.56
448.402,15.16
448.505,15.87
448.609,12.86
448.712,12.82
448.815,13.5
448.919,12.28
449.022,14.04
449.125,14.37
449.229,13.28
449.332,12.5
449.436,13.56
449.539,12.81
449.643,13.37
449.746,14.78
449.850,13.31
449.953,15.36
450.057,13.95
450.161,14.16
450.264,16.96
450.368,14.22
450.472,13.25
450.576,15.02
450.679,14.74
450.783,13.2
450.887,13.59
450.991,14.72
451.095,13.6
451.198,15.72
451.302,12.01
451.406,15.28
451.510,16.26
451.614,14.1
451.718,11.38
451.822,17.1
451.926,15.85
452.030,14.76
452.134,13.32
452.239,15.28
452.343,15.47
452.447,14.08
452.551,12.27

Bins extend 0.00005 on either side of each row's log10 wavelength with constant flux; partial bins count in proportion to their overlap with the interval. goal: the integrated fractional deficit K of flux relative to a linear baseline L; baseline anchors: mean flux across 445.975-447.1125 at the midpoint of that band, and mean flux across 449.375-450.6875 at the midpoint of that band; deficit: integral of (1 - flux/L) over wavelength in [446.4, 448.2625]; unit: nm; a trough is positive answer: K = 0.052 nm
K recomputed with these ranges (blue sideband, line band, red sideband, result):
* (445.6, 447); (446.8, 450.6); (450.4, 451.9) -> 0.105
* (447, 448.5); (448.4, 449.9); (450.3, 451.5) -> 0.009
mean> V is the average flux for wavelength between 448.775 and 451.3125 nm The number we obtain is 14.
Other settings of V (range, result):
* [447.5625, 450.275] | 13.6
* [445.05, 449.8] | 13.5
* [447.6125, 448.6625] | 13.4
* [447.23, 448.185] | 13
